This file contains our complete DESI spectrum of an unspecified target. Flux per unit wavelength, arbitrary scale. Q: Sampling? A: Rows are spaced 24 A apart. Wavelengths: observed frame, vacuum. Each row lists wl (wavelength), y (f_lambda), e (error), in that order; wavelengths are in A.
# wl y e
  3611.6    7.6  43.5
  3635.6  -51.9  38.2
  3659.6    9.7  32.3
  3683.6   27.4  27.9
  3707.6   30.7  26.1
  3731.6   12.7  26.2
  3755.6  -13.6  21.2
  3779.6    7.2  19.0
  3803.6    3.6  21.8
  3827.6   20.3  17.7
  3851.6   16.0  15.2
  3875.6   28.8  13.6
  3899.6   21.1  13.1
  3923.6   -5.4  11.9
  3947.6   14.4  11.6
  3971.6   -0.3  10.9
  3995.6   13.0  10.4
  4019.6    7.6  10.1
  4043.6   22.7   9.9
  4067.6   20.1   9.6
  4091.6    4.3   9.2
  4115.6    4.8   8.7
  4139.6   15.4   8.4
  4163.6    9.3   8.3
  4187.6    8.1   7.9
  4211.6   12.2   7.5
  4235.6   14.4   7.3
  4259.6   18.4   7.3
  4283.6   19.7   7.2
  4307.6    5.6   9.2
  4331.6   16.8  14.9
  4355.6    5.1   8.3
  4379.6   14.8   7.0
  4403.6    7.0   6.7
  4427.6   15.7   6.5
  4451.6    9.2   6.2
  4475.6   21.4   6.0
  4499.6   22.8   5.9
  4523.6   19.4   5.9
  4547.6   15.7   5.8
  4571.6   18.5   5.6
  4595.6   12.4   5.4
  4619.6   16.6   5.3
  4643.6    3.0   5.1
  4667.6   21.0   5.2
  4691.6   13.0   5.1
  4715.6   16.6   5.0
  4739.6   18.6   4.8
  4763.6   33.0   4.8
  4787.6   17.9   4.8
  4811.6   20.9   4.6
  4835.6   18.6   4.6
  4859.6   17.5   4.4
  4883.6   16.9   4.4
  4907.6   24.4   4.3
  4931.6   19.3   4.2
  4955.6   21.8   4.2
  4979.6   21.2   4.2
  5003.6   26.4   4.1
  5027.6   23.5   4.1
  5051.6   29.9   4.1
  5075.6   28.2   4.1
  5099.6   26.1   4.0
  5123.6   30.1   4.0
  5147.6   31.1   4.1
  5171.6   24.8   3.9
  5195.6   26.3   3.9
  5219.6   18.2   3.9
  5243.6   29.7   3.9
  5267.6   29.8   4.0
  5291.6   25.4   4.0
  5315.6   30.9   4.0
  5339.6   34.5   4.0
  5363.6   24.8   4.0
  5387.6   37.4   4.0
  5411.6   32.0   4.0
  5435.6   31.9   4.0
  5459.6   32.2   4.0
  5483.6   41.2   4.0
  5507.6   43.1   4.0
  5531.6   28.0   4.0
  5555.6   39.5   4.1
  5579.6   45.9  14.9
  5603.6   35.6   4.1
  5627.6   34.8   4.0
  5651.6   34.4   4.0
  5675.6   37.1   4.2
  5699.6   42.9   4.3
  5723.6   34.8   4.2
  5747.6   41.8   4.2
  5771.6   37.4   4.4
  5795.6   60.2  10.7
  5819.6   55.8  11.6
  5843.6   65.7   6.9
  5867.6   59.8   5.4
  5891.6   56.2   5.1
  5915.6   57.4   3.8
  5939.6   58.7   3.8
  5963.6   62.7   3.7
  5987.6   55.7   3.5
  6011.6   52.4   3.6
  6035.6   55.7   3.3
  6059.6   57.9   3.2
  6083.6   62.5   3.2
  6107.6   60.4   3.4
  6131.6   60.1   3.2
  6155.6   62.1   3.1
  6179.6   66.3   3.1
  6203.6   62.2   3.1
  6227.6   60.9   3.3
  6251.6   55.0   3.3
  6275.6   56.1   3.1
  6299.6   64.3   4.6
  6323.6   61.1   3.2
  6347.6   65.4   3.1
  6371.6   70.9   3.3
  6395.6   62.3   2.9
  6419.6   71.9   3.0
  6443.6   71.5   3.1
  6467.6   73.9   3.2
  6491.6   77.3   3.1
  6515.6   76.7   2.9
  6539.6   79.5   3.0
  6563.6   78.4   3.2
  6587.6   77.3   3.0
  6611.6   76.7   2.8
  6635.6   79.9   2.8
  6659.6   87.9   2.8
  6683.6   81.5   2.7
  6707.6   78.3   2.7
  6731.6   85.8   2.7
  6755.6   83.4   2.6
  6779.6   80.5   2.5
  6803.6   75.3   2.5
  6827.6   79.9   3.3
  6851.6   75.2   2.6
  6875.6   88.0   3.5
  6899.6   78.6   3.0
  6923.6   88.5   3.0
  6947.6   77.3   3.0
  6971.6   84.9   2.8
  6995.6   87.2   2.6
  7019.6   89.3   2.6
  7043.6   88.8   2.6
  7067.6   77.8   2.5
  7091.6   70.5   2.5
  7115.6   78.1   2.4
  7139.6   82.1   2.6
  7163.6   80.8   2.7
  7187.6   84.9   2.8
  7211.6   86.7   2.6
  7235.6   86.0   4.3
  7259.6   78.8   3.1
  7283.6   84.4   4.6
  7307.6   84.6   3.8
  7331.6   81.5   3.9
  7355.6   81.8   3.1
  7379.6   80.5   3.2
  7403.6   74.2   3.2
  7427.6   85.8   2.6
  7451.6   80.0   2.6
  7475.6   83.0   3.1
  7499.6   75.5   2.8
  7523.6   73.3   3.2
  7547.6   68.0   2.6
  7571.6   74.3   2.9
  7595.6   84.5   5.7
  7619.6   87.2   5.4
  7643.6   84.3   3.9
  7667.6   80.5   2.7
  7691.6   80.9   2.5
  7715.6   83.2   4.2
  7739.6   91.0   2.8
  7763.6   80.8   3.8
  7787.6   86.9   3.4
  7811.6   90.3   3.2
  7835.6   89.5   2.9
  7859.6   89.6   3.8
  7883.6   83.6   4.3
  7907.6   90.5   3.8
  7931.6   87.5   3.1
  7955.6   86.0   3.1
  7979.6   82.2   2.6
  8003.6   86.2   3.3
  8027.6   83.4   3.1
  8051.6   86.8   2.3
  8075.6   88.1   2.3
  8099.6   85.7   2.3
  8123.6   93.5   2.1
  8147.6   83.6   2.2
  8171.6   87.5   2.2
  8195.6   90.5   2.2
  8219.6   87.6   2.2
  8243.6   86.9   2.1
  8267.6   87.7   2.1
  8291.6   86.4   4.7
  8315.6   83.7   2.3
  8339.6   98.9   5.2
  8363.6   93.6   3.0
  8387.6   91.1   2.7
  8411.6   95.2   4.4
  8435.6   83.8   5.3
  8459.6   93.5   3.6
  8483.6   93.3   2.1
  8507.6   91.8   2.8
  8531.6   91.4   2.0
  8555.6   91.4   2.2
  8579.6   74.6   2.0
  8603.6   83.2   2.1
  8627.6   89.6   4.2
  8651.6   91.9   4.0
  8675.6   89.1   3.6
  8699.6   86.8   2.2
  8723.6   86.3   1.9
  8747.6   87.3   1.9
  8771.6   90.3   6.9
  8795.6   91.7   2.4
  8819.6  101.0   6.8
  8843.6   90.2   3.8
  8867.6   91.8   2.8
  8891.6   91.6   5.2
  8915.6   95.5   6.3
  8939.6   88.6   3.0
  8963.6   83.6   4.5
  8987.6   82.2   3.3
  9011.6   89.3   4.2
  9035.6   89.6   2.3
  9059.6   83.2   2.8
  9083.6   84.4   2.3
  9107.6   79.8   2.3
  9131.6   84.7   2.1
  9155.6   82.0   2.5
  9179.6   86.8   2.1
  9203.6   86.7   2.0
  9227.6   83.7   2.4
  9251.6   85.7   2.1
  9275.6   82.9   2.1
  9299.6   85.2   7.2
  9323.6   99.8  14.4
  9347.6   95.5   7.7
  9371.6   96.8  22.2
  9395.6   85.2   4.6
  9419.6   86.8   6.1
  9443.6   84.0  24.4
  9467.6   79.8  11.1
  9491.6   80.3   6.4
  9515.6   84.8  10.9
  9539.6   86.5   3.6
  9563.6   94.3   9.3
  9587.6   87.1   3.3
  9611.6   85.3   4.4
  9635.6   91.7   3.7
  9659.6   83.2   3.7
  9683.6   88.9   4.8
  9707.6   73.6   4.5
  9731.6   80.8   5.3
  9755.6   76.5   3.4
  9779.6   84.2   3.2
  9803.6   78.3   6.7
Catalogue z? 0.457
